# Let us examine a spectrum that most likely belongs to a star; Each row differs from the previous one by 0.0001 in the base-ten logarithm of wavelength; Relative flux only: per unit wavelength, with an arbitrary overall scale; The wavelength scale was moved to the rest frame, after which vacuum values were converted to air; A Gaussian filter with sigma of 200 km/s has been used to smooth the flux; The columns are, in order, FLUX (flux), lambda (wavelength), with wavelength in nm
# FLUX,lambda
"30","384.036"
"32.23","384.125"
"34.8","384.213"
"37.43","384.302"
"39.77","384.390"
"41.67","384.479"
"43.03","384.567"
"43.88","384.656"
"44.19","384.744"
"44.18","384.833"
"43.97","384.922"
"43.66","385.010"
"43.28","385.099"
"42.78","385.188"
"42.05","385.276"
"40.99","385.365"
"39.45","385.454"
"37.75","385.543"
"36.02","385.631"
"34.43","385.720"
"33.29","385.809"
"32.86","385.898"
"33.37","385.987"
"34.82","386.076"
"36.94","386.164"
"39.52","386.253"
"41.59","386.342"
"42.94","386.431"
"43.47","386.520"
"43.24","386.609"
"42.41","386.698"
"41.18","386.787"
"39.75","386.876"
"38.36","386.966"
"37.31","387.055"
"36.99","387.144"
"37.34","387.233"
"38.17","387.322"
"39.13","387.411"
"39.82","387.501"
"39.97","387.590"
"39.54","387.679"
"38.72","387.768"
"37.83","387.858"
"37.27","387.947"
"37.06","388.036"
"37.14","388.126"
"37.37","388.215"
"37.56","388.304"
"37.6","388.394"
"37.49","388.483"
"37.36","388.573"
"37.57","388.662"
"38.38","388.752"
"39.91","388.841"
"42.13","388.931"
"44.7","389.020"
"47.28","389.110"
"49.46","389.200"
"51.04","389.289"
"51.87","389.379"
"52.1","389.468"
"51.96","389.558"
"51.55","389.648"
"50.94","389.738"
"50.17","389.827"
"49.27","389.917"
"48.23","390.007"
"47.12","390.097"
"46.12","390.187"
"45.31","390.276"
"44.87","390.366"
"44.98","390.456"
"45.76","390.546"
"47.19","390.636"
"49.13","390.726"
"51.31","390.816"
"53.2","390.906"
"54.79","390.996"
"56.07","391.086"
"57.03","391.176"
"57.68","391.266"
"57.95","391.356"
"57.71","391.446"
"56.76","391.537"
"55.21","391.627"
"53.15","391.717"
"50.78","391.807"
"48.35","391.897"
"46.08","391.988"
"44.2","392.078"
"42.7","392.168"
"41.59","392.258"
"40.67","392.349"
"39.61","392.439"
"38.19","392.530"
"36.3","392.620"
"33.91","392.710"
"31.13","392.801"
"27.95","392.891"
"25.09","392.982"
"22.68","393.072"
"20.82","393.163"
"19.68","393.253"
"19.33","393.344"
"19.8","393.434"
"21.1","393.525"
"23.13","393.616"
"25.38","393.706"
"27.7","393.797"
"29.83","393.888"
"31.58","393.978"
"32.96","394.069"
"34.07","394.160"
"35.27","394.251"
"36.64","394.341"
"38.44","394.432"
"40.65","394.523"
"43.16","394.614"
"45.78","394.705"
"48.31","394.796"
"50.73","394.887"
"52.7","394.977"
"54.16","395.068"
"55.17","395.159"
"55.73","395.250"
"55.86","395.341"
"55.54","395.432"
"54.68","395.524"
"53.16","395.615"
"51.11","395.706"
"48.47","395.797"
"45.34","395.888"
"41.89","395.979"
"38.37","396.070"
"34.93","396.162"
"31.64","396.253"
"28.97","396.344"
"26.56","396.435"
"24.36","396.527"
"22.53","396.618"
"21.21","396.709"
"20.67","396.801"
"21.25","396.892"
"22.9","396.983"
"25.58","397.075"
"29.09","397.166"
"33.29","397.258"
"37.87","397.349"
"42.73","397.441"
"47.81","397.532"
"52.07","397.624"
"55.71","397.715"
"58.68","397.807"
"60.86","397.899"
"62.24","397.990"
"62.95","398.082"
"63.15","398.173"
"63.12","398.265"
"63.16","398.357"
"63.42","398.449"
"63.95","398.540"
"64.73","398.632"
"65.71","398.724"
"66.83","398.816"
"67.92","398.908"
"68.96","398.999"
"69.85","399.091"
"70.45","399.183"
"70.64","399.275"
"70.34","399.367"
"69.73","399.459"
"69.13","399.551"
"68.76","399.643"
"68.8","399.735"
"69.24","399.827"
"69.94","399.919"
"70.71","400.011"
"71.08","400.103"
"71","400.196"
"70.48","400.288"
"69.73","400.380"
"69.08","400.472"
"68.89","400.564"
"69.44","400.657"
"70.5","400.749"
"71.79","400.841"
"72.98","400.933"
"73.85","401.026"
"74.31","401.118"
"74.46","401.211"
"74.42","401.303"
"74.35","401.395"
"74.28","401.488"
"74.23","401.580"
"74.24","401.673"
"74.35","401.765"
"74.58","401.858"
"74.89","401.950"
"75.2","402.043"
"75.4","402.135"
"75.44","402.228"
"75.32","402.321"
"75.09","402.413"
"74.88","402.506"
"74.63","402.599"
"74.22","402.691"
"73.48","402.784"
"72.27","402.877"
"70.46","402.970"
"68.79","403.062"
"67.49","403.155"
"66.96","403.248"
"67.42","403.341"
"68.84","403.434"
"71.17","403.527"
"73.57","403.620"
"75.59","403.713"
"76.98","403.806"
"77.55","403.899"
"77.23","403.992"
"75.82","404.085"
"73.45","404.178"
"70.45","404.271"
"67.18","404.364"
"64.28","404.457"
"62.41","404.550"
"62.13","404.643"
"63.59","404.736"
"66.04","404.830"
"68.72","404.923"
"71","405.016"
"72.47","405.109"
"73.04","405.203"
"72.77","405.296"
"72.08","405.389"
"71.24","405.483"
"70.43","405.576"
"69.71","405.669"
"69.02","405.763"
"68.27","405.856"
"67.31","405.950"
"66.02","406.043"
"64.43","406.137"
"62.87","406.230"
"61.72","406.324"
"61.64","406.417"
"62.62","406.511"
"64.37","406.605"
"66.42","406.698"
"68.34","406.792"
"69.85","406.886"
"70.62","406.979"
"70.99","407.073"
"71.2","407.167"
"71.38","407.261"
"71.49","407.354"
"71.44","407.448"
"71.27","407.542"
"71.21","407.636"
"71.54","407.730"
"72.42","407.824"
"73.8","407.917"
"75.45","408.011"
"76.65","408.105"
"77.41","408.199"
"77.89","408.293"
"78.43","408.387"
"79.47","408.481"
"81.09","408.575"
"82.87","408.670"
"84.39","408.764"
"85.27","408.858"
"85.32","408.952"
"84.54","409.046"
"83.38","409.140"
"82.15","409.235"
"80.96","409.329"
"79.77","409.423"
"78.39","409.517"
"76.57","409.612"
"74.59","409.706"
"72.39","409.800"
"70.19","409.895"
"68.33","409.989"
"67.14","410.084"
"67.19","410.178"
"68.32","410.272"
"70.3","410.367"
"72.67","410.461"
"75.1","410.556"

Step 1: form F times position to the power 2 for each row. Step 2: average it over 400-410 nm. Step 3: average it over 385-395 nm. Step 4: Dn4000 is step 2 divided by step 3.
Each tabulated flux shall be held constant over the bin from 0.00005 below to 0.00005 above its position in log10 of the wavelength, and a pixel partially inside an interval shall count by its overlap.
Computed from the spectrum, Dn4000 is 1.91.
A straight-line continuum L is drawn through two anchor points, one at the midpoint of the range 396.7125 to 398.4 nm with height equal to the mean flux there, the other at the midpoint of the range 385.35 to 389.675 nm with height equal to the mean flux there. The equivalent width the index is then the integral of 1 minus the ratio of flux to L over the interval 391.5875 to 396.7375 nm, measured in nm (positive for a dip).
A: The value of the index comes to 0.62 nm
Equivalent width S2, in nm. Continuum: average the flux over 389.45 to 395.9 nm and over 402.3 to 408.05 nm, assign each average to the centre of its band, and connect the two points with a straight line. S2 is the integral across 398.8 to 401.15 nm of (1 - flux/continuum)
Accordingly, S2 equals -0.448 nm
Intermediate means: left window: 43.4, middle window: 70.2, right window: 70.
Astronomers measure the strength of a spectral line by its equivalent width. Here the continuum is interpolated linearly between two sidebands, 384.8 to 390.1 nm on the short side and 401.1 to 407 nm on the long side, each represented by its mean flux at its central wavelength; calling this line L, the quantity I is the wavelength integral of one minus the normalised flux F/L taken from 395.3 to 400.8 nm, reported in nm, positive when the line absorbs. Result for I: 0.579 nm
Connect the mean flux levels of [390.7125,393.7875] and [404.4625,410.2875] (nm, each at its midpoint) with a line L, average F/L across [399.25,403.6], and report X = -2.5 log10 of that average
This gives -0.20 mag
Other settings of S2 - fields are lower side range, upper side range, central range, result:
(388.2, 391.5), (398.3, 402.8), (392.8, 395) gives 0.96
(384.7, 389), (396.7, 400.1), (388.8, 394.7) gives 0.51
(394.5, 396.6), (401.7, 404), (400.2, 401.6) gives -0.14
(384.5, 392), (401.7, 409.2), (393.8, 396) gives 0.39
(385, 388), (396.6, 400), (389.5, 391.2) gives -0.21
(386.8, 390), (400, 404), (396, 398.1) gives 0.84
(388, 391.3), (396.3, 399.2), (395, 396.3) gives -0.02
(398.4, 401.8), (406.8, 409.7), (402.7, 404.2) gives 0.01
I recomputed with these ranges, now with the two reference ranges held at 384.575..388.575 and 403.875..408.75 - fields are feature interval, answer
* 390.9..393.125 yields 0.13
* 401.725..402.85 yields -0.18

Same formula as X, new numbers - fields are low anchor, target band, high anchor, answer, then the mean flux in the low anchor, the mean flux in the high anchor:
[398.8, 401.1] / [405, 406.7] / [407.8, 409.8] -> 0.13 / 70.1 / 79.5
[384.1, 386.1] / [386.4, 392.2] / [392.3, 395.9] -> -0.17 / 39.2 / 38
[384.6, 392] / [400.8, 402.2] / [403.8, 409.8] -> -0.16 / 44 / 72.5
